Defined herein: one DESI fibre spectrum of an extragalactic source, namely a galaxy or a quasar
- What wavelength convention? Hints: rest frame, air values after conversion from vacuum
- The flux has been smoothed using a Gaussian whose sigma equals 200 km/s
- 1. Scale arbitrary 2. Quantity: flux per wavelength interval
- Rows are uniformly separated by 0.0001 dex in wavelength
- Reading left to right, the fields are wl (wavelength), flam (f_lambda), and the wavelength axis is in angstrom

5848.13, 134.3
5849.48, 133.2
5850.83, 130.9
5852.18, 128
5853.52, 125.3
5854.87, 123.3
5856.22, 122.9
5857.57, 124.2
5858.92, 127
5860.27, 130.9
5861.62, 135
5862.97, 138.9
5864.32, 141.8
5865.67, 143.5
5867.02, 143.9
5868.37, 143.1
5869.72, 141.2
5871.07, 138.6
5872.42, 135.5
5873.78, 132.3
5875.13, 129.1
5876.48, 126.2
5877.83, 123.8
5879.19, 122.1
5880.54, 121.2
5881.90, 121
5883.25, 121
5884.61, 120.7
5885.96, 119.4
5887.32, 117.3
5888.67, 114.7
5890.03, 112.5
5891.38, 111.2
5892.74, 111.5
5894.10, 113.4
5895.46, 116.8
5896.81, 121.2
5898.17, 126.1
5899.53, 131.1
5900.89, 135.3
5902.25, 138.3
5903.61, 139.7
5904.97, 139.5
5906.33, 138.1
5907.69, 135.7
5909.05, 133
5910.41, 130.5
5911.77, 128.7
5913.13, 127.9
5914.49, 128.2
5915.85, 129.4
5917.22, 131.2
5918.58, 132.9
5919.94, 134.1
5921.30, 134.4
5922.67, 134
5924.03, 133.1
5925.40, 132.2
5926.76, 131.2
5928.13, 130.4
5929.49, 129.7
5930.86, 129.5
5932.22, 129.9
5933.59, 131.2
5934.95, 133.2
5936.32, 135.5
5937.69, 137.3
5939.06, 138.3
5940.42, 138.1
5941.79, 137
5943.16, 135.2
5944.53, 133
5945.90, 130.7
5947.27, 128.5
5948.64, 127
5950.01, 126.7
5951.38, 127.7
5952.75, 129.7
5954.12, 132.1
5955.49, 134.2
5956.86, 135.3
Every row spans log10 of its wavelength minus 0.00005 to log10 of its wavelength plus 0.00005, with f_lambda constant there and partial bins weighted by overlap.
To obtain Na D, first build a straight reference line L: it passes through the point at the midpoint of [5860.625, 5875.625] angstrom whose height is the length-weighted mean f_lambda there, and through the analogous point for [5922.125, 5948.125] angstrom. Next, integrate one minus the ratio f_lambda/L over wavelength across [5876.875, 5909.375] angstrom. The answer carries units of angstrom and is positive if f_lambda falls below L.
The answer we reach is 2.9 angstrom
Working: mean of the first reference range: 138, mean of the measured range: 124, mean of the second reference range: 133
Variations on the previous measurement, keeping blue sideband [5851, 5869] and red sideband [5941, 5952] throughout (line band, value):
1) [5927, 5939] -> -0.1 angstrom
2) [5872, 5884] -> 0.6 angstrom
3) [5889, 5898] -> 1.2 angstrom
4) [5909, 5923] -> 0.0 angstrom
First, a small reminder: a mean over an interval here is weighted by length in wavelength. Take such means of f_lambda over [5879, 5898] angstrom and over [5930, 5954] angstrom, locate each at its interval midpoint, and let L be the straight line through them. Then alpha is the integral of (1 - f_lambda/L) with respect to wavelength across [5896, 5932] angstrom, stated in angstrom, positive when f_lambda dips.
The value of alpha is -2.2 angstrom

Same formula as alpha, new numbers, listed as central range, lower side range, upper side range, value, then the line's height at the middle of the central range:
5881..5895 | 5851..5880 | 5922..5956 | 1.68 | 132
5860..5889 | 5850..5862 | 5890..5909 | -0.67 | 127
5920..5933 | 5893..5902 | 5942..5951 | -0.40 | 128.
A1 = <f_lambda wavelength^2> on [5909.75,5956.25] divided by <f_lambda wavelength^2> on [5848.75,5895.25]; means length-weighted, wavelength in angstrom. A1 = 1.06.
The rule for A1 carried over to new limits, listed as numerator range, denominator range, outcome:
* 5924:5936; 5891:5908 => 1.04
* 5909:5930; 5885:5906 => 1.07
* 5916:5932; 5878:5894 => 1.14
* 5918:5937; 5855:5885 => 1.03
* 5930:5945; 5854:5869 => 1.03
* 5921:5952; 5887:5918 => 1.06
